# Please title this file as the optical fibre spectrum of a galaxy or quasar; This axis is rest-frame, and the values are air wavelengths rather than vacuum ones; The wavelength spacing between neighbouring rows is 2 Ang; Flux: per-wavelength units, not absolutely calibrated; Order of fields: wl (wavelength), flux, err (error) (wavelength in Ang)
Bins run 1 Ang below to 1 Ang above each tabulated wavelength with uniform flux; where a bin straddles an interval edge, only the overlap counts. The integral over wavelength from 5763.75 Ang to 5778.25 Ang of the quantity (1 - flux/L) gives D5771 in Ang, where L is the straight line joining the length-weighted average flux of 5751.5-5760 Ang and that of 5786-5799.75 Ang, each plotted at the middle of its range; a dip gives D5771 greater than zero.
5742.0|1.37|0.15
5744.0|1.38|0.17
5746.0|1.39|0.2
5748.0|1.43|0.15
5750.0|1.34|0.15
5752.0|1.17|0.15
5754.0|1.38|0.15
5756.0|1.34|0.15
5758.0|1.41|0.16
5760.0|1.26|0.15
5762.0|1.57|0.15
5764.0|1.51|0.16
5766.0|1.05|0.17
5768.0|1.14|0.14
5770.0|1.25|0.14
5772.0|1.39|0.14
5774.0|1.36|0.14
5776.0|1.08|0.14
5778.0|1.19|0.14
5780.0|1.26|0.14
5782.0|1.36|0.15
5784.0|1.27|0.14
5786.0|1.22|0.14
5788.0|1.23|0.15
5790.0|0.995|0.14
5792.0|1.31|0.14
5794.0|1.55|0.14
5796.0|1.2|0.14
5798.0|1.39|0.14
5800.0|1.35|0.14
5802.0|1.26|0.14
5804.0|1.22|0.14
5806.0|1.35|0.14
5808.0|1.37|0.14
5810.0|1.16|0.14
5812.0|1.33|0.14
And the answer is 0.8 Ang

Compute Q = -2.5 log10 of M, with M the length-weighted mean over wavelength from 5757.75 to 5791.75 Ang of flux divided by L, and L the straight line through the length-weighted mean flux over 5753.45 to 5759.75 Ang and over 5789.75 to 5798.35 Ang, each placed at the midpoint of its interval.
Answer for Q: 0.06 mag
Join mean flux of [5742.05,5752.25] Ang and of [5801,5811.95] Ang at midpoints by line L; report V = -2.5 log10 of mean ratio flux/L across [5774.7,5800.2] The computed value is 0.04 mag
